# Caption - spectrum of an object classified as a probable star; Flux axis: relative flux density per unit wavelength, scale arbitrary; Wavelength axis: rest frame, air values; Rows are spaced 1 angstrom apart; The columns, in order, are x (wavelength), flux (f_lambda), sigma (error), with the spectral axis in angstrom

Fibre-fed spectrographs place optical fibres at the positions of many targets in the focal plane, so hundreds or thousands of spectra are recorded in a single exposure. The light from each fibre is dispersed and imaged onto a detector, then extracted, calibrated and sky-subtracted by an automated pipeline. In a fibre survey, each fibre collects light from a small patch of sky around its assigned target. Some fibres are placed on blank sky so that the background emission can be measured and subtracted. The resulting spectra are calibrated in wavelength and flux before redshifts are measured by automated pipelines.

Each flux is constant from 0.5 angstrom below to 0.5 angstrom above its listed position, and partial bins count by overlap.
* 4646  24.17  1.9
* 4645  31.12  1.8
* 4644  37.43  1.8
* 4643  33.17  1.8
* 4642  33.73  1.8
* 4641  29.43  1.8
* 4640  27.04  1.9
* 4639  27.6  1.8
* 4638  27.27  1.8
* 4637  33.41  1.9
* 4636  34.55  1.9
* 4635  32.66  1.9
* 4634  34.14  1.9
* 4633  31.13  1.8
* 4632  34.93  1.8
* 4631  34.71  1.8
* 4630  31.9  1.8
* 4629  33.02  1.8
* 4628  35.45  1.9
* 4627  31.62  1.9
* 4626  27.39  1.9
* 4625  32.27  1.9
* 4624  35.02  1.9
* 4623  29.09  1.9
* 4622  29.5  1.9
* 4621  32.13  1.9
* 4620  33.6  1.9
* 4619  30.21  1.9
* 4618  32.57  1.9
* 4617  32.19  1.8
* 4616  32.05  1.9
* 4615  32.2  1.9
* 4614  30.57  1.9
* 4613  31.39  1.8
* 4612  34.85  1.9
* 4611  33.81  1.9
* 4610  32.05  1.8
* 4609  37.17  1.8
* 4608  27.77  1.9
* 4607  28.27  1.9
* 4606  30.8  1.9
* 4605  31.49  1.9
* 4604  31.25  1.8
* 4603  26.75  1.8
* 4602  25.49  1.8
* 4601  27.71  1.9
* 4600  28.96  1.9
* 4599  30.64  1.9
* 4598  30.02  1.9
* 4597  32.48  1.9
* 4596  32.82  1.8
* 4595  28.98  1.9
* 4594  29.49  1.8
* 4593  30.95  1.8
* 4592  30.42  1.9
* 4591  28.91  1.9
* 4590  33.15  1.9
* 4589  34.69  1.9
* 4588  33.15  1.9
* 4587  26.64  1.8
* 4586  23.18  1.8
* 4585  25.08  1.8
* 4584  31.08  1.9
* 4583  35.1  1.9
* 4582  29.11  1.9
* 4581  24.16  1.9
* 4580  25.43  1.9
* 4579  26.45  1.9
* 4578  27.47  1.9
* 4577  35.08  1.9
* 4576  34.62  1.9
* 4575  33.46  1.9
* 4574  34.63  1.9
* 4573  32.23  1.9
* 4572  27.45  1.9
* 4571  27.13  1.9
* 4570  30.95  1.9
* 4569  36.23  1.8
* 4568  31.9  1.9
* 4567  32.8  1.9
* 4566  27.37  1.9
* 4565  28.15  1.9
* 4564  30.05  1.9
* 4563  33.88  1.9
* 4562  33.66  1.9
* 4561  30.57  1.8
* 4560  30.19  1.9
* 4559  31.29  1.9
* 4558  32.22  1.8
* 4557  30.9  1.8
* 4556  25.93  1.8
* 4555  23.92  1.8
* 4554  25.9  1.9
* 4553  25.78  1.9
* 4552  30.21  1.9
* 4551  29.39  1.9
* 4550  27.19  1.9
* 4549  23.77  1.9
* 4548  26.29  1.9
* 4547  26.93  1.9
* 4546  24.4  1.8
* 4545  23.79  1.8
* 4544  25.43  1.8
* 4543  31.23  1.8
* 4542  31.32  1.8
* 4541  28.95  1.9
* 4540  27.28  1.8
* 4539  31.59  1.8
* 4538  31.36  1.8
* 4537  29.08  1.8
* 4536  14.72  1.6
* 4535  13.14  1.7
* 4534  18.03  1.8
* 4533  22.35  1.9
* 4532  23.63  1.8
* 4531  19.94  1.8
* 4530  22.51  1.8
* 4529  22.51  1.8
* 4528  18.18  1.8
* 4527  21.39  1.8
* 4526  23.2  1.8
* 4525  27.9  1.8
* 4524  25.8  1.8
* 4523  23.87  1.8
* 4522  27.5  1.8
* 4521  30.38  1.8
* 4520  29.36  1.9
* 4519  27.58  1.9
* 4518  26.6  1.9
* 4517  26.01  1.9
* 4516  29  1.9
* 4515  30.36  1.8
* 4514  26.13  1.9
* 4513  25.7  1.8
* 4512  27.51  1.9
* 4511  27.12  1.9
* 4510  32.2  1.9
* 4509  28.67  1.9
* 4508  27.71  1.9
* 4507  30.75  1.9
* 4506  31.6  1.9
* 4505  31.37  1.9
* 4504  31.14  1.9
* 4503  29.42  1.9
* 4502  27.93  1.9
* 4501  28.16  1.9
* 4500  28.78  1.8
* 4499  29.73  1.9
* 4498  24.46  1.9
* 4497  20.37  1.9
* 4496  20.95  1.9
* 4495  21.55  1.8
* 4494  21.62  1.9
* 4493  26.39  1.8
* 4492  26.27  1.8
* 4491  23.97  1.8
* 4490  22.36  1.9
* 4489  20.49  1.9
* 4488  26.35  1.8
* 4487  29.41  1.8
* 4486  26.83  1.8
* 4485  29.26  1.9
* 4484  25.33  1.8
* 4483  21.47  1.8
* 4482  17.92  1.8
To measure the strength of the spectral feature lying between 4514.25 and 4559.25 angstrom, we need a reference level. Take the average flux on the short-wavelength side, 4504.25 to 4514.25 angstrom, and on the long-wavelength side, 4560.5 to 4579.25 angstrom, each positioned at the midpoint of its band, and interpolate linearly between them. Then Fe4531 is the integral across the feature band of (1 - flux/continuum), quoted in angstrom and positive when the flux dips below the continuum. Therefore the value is 6.2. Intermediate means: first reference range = 29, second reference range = 31.3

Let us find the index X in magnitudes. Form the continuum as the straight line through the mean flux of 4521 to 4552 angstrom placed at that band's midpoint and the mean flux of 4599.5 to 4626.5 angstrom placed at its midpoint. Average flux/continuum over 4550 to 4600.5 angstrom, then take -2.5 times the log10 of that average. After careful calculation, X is -0.08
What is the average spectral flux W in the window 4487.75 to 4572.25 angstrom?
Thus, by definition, 26.9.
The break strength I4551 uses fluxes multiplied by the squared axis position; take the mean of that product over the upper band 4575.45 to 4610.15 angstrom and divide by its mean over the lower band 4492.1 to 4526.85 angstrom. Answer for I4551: 1.14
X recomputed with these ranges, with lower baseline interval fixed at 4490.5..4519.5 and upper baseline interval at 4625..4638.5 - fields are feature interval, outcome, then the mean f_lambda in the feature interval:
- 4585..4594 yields 0.03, 29.8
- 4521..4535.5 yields 0.25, 22.4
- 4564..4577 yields -0.06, 31.5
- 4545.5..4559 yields 0.07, 27.3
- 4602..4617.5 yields 0.01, 31.3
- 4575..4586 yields 0.04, 29.3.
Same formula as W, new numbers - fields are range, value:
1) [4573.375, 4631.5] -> 30.9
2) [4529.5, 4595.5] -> 28.4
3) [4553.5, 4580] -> 30.5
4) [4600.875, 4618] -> 31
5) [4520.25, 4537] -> 22.5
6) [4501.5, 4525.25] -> 28.4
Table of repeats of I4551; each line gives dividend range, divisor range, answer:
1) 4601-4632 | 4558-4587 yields 1.06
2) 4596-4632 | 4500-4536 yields 1.26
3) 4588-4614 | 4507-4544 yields 1.23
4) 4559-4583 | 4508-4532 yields 1.20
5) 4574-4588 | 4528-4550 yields 1.21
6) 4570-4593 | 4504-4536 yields 1.20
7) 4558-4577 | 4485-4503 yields 1.29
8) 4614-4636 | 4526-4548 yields 1.39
